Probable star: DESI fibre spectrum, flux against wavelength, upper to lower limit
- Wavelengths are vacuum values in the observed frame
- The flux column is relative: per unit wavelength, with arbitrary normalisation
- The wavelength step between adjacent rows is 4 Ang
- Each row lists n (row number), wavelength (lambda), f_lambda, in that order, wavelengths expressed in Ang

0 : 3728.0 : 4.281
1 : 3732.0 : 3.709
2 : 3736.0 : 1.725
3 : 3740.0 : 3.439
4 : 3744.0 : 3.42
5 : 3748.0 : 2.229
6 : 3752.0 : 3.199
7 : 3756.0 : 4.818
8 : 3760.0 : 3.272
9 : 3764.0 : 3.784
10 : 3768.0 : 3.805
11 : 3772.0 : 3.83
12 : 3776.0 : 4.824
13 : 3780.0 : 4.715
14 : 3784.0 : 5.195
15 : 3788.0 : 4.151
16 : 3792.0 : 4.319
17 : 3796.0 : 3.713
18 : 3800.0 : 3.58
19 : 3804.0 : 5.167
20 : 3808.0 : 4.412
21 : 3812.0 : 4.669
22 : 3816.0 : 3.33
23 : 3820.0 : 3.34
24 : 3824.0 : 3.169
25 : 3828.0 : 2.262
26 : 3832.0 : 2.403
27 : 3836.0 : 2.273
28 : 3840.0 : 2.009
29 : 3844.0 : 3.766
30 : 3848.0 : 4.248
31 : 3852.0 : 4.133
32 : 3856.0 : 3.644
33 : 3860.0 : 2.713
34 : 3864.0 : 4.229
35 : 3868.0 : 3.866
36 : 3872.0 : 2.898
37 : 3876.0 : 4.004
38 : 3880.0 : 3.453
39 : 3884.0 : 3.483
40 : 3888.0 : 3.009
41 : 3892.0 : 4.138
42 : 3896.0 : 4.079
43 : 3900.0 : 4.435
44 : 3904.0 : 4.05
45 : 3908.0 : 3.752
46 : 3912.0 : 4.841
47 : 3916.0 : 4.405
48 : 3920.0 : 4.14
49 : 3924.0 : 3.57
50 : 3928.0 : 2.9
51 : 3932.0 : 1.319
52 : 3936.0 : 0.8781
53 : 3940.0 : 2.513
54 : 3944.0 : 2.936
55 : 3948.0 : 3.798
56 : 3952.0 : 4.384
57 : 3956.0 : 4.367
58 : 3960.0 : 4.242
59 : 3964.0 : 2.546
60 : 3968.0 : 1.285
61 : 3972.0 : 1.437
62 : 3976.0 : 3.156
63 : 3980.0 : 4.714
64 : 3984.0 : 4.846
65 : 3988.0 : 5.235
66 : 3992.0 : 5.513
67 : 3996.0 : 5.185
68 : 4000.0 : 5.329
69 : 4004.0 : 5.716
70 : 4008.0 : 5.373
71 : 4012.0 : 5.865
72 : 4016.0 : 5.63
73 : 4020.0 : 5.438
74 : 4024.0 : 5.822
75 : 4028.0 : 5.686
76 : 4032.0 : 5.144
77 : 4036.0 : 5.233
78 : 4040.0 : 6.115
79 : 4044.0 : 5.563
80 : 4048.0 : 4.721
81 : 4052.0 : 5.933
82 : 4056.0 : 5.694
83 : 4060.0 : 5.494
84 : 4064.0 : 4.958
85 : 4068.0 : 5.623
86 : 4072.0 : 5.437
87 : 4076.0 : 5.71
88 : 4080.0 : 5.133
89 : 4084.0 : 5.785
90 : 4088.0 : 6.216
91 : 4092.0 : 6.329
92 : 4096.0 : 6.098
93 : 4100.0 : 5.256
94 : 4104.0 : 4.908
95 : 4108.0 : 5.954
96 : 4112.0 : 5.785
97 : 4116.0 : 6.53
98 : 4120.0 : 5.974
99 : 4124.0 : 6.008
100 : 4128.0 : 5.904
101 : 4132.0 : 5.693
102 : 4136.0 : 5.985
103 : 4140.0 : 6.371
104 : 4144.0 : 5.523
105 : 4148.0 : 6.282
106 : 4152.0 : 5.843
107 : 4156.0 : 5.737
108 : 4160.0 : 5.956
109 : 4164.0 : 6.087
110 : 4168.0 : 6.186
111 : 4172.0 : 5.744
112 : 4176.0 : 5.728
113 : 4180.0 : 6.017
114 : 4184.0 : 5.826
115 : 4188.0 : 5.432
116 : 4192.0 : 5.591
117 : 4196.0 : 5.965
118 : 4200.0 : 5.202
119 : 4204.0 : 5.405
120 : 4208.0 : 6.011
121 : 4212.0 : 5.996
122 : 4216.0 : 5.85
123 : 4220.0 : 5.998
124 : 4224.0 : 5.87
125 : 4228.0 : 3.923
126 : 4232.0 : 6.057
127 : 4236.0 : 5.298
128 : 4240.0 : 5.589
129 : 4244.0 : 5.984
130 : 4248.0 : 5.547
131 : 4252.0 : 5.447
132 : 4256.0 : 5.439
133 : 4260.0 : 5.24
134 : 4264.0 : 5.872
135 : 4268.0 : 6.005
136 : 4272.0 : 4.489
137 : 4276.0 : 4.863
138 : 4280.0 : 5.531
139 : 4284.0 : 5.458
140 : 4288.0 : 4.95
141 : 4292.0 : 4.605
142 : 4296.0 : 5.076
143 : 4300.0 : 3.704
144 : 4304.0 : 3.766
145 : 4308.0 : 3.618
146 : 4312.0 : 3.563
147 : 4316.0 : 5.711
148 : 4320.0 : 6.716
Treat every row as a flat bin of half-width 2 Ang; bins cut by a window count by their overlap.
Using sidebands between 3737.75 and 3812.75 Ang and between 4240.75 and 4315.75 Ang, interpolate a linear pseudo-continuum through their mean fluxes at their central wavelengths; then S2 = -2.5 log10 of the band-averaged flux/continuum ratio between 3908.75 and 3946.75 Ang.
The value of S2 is 0.357 mag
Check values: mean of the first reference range 4.01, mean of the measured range 3.09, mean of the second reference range 4.98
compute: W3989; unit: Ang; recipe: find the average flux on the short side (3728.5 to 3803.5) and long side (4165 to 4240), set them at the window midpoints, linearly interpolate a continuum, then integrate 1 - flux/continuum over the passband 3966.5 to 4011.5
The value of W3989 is 3.3 Ang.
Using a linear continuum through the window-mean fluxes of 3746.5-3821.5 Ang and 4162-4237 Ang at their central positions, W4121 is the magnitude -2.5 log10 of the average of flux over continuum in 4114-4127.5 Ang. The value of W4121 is -0.143 mag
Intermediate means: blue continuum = 4.03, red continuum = 5.7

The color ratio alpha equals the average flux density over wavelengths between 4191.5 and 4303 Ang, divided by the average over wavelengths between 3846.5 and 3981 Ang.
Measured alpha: 1.56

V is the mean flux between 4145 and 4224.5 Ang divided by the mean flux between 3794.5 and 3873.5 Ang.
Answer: 1.7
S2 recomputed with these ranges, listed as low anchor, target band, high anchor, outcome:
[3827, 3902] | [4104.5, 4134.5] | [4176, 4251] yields -0.17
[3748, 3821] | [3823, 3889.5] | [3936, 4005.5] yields 0.21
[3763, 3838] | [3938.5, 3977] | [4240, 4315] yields 0.34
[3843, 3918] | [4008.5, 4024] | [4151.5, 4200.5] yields -0.19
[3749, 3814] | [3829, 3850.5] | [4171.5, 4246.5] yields 0.44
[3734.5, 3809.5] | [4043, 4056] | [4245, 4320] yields -0.21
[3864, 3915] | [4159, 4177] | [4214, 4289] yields -0.17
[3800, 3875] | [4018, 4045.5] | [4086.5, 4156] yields -0.09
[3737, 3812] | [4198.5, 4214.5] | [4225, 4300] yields -0.11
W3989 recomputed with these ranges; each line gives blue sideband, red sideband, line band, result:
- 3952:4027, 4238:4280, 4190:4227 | -3.0 Ang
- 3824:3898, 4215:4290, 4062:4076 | -2.9 Ang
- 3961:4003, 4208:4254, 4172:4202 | -2.0 Ang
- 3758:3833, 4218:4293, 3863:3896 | 4.2 Ang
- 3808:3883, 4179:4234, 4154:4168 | -1.6 Ang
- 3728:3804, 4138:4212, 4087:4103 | -1.3 Ang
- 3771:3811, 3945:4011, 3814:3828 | 4.0 Ang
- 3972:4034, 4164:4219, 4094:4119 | -1.3 Ang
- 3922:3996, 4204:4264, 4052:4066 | -4.3 Ang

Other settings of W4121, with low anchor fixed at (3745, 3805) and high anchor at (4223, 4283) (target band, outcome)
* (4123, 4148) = -0.174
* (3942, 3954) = 0.215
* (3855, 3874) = 0.228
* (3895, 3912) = 0.055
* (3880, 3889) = 0.289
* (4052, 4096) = -0.163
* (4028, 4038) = -0.114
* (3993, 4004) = -0.152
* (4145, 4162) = -0.161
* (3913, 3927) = 0.107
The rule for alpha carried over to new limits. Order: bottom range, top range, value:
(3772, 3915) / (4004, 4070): 1.46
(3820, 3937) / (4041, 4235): 1.69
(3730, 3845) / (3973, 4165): 1.55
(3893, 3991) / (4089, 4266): 1.64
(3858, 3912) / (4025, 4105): 1.49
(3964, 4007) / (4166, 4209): 1.37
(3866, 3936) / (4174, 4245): 1.57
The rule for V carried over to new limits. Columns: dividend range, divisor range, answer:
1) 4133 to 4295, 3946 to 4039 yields 1.22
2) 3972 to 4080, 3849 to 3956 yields 1.49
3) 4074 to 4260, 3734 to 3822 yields 1.49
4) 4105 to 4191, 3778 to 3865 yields 1.60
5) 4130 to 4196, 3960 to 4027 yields 1.28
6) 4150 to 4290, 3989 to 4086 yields 1.02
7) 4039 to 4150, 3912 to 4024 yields 1.44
